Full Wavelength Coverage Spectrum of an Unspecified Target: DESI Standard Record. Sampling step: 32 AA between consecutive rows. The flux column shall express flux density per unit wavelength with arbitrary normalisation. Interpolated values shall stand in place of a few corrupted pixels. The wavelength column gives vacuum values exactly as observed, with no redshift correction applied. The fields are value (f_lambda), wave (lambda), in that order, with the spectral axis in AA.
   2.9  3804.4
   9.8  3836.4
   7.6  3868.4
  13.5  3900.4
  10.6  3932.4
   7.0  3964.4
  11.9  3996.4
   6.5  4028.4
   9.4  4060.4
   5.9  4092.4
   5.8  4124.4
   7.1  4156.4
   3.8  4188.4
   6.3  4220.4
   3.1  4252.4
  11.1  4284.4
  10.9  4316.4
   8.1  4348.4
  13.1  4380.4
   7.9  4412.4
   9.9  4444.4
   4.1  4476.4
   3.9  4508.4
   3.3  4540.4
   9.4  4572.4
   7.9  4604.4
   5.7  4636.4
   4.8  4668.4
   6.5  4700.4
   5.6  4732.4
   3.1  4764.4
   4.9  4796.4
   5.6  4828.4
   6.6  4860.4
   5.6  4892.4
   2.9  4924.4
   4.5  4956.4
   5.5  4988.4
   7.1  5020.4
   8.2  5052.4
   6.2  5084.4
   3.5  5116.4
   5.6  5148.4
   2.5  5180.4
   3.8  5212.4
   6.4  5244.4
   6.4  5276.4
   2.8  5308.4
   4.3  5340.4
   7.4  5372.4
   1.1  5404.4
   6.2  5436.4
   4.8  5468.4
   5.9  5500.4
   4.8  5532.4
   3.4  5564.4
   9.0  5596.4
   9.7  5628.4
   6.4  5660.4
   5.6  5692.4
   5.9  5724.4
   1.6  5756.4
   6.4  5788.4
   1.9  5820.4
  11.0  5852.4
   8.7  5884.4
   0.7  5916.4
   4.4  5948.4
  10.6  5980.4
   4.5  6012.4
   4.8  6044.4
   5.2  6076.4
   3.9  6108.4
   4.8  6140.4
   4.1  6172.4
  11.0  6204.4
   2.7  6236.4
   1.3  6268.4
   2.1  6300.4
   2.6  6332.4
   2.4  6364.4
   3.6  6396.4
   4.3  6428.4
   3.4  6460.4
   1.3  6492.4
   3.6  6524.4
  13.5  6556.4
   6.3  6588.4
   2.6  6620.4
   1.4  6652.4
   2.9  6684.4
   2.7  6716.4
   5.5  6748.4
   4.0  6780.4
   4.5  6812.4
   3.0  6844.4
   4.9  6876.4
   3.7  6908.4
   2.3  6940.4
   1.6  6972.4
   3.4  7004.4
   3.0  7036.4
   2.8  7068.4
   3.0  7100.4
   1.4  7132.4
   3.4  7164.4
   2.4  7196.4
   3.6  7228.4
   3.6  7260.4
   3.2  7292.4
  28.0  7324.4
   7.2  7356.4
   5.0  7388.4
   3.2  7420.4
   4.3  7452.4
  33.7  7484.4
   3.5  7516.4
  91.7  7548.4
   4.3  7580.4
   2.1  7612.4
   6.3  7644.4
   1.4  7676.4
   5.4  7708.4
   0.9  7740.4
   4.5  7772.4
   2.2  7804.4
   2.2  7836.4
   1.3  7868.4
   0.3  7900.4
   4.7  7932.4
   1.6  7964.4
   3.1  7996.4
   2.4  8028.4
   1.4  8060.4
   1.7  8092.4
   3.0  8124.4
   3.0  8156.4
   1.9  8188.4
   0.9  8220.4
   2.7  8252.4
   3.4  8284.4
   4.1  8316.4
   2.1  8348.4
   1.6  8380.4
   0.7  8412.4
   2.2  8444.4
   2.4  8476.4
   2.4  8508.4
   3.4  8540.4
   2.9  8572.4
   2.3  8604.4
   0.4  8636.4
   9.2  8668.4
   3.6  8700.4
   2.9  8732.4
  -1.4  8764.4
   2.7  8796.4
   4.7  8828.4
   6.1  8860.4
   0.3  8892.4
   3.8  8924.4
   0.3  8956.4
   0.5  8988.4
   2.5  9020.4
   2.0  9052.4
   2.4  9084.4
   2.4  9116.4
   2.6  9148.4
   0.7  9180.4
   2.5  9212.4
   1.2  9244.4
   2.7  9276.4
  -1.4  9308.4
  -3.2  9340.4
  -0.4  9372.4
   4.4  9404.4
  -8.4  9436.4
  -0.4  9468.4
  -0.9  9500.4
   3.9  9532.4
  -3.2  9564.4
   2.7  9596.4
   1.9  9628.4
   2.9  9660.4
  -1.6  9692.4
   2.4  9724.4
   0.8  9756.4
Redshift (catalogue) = 0.509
